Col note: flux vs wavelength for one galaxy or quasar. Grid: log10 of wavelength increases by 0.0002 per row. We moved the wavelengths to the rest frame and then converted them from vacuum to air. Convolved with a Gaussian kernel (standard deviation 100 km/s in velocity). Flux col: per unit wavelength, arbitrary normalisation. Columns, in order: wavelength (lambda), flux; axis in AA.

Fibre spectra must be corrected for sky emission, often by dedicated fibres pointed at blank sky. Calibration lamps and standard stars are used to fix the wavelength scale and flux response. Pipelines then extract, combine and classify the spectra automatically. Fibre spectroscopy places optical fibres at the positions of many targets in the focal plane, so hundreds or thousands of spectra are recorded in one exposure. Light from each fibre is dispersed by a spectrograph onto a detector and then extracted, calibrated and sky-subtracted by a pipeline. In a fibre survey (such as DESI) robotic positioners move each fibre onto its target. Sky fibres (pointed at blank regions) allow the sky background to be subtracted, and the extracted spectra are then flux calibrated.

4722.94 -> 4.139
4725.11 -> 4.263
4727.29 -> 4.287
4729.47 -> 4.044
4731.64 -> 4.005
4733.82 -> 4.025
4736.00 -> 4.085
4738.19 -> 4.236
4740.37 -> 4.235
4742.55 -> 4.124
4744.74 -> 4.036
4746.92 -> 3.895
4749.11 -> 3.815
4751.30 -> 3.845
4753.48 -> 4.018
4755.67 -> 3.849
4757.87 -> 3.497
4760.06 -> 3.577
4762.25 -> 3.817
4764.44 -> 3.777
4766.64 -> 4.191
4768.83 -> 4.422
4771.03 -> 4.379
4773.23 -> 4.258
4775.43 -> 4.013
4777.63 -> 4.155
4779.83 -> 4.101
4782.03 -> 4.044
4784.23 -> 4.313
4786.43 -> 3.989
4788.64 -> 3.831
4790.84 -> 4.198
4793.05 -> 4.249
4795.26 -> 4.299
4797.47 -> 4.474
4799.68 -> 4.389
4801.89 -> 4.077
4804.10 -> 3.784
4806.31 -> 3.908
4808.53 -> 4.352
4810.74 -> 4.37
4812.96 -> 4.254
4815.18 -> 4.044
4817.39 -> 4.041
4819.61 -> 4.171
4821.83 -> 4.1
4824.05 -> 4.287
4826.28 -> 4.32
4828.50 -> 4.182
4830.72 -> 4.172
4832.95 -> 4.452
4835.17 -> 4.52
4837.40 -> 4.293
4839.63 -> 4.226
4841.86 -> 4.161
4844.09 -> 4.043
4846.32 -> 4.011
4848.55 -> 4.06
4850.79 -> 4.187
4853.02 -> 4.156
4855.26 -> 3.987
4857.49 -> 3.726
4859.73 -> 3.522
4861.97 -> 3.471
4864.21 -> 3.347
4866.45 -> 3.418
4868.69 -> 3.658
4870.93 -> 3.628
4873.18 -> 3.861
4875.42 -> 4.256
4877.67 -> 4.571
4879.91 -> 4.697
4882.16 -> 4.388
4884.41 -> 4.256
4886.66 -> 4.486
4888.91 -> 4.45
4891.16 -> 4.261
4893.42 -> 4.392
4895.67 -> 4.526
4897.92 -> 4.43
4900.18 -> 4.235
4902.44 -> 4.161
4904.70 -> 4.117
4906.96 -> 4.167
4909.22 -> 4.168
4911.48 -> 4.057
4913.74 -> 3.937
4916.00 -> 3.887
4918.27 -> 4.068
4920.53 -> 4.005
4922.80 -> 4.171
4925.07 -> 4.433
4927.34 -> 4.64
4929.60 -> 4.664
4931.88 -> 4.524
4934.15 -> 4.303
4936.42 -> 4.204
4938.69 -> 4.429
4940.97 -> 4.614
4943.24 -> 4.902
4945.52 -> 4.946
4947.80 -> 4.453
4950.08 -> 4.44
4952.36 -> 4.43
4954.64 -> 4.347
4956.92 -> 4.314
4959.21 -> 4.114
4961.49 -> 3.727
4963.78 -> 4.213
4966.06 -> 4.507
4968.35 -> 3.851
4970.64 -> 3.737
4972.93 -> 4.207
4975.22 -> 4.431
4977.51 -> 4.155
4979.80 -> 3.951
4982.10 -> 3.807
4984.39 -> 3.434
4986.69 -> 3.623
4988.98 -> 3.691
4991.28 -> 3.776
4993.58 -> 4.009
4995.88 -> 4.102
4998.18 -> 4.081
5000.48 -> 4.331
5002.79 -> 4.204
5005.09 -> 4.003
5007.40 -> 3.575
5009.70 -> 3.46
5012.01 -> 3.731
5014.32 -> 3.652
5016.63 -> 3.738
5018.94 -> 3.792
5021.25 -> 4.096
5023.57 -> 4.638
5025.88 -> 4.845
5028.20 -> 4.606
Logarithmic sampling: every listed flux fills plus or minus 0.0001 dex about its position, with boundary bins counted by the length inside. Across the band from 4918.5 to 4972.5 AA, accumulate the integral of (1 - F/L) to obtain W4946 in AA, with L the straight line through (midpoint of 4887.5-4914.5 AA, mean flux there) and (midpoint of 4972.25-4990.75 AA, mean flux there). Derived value -3.8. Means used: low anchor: 4.25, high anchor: 3.9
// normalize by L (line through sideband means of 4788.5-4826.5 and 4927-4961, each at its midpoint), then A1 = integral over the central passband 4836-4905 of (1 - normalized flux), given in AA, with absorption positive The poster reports 3.5 AA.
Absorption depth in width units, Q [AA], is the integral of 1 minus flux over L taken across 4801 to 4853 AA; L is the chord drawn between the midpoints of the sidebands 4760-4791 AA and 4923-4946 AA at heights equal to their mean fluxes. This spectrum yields 0.7 AA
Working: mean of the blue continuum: 4.08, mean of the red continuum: 4.54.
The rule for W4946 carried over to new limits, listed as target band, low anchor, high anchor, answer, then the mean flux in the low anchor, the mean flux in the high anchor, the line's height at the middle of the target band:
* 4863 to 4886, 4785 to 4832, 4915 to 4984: 1.1 AA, 4.17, 4.27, 4.22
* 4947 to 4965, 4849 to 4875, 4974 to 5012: -1.8 AA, 3.75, 3.91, 3.86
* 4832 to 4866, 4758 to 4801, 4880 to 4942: 1.7 AA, 4.12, 4.3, 4.21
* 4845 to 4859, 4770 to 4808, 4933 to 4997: 0.5 AA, 4.15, 4.17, 4.15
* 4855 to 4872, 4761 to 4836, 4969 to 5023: 2.1 AA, 4.17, 3.9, 4.08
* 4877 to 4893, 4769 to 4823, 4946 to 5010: -1.3 AA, 4.16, 4.05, 4.11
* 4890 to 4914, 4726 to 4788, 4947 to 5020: -1.3 AA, 4.04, 3.99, 4.01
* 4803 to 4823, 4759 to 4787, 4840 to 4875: -0.8 AA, 4.08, 3.83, 3.96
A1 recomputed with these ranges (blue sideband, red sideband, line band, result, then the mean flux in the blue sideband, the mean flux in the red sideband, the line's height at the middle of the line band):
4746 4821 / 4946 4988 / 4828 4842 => -0.7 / 4.07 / 4.11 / 4.08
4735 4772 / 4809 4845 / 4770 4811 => -0.5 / 3.99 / 4.23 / 4.11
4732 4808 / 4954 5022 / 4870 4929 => -3.7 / 4.06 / 3.95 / 3.99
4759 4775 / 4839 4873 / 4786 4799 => -0.6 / 4.06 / 3.83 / 3.99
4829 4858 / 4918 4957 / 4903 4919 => 1.1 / 4.16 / 4.45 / 4.37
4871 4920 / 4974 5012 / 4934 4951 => -2.0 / 4.24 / 3.91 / 4.08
